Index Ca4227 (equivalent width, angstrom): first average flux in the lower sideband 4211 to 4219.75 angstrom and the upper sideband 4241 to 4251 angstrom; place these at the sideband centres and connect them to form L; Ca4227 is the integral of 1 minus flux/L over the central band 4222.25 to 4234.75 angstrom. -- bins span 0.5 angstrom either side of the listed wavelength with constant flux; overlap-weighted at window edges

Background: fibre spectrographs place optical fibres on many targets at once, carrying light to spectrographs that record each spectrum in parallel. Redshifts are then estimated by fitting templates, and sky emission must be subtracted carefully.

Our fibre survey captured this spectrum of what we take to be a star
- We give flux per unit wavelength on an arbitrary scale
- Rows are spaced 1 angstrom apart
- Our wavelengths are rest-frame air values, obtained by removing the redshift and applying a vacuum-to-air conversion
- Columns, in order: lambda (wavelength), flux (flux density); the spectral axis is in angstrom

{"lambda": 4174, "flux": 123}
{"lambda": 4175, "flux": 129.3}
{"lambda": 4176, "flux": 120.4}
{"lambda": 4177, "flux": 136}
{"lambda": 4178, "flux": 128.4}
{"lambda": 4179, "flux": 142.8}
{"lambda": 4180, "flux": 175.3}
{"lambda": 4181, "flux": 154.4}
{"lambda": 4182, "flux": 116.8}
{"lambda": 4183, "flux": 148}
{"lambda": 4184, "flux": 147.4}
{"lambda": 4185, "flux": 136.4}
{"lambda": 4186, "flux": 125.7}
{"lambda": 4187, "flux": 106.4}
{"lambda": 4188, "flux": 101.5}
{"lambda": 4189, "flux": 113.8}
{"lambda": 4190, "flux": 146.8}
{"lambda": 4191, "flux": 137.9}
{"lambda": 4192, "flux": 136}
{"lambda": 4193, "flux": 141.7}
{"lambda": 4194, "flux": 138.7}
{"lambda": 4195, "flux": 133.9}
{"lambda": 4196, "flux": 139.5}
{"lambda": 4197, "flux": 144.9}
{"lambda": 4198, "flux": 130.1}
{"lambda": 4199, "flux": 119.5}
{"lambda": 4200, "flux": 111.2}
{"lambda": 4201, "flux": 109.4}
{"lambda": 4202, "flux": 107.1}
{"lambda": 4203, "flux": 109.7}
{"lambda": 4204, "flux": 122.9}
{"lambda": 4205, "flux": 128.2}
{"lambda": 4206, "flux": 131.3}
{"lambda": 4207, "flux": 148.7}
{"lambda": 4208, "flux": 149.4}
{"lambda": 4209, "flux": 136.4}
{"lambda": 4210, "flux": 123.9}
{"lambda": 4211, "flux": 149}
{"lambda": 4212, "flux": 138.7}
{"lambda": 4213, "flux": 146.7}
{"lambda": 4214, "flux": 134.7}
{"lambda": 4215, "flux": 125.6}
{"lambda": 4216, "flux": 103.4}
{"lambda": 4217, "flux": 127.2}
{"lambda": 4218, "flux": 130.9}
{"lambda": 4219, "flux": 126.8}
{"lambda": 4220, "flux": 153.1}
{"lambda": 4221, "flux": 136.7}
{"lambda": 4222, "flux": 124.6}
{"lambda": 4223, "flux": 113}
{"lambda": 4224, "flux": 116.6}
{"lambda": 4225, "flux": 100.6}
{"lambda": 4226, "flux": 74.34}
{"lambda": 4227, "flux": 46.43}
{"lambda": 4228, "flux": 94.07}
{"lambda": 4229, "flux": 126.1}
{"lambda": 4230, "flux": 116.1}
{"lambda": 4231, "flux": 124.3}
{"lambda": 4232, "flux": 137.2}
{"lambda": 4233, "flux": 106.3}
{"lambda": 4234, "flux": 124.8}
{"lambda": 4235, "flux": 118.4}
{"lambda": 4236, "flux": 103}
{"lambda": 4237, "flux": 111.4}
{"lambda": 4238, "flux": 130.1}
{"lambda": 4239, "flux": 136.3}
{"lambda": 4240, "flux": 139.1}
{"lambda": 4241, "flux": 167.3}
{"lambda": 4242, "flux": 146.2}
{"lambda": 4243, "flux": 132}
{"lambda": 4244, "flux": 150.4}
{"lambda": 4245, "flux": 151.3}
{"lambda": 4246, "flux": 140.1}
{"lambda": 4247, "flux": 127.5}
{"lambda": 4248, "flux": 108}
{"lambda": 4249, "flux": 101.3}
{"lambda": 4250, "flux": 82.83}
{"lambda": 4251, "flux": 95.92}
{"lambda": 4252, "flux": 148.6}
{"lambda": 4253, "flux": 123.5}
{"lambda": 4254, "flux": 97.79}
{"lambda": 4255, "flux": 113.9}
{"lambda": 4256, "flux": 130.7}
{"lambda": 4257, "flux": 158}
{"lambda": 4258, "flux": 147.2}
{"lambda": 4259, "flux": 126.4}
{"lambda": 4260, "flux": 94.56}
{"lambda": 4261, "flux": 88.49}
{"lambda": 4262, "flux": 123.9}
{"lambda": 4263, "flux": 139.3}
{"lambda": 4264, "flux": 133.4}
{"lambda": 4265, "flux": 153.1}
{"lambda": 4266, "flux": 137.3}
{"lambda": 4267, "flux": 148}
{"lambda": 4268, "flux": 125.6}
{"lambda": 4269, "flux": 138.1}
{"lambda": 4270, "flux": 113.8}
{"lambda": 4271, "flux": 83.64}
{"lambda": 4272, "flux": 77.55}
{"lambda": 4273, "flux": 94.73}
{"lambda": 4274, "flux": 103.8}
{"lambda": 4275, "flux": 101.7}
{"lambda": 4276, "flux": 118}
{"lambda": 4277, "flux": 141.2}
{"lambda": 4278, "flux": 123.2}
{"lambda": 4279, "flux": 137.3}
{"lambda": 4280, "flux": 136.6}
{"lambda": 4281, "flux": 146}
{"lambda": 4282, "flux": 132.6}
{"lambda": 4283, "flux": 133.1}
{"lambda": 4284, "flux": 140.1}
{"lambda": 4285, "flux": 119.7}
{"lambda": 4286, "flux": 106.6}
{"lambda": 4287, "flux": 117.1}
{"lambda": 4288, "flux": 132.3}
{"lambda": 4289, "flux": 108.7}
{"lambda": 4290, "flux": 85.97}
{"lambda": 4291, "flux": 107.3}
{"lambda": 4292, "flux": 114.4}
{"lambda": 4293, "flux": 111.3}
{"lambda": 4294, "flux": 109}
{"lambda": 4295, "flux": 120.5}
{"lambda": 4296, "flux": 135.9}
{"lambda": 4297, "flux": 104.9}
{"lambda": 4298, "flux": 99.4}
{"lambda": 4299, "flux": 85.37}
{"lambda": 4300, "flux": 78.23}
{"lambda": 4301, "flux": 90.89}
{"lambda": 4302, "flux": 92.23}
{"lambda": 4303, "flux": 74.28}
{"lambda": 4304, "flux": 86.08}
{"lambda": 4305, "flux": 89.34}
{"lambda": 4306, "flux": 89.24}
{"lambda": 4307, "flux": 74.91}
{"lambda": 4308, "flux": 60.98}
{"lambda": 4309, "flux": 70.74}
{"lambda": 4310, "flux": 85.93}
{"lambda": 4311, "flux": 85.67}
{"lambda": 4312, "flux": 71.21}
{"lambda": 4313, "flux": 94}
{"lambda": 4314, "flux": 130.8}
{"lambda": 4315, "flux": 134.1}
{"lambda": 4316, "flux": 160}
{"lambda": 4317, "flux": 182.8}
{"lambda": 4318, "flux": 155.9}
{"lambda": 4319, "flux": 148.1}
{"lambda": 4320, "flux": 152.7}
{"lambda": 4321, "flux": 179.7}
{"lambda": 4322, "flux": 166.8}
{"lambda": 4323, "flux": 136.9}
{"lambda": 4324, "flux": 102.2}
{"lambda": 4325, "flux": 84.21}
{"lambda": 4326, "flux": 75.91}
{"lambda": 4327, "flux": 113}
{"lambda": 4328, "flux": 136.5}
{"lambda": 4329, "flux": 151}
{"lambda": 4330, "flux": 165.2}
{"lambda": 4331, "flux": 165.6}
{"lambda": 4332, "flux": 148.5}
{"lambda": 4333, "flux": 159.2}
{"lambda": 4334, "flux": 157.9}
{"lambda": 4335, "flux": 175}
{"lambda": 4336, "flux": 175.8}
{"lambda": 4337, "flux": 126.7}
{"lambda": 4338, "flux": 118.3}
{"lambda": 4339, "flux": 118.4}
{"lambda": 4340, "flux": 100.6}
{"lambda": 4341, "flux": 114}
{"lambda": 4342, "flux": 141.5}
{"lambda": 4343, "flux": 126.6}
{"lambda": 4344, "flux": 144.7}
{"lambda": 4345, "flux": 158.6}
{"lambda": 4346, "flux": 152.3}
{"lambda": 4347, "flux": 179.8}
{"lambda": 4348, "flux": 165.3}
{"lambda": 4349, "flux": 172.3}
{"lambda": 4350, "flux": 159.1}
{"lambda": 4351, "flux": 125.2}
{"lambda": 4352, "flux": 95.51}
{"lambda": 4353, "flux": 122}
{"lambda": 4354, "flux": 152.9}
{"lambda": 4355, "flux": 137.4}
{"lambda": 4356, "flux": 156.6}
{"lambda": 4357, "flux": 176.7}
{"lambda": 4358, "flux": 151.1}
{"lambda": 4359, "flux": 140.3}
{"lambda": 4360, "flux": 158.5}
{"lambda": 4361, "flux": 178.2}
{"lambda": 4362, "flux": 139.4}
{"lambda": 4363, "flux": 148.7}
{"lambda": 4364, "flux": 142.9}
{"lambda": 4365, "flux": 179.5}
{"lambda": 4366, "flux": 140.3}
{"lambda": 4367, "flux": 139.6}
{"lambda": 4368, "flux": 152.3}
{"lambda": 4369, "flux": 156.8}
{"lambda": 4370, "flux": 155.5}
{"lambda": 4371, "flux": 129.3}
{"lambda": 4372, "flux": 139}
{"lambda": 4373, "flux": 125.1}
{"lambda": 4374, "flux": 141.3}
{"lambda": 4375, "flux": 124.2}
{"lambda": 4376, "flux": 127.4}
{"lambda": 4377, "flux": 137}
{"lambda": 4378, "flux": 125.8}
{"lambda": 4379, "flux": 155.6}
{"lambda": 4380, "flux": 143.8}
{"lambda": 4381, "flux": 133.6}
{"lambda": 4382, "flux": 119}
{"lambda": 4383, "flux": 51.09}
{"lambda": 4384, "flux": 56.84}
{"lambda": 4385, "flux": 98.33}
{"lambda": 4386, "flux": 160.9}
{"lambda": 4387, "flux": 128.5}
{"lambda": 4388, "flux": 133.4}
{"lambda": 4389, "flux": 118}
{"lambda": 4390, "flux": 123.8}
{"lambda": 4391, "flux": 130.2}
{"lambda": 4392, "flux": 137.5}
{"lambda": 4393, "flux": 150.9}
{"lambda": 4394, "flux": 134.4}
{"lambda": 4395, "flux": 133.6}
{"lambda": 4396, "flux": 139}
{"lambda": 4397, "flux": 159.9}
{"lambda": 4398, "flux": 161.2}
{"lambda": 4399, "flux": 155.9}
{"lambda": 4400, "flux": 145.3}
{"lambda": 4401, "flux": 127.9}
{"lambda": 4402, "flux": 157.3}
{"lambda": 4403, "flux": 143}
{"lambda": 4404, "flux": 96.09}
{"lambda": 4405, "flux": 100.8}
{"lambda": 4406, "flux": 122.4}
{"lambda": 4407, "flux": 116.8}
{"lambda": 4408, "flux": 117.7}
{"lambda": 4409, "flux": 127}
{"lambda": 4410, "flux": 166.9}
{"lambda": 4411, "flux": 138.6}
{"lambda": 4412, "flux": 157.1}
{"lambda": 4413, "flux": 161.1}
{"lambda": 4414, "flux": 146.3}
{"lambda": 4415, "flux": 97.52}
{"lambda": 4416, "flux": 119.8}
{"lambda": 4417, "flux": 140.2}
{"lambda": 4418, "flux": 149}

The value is 2.1 angstrom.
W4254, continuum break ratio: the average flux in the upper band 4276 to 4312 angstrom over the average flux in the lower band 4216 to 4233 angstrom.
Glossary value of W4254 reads 0.92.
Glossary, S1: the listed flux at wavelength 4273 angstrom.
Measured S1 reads 94.73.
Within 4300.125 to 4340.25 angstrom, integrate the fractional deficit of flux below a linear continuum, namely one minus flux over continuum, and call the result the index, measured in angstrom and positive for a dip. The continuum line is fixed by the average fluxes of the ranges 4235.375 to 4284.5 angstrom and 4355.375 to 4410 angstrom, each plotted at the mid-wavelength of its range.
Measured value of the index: 2.7 angstrom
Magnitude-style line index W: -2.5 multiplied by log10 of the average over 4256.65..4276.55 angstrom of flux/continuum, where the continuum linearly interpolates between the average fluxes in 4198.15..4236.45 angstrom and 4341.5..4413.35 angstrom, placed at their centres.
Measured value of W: 0.06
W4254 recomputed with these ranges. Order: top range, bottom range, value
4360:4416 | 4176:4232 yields 1.06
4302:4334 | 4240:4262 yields 0.96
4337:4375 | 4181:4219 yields 1.11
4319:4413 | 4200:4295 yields 1.13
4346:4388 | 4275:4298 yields 1.15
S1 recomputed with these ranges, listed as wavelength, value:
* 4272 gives 77.55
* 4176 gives 120.4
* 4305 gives 89.34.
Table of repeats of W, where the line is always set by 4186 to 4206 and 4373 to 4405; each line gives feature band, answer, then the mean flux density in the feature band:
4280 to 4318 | 0.183 mag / 108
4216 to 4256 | 0.051 mag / 121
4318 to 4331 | -0.064 mag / 136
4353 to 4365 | -0.181 mag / 153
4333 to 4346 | -0.086 mag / 140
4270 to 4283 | 0.093 mag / 117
